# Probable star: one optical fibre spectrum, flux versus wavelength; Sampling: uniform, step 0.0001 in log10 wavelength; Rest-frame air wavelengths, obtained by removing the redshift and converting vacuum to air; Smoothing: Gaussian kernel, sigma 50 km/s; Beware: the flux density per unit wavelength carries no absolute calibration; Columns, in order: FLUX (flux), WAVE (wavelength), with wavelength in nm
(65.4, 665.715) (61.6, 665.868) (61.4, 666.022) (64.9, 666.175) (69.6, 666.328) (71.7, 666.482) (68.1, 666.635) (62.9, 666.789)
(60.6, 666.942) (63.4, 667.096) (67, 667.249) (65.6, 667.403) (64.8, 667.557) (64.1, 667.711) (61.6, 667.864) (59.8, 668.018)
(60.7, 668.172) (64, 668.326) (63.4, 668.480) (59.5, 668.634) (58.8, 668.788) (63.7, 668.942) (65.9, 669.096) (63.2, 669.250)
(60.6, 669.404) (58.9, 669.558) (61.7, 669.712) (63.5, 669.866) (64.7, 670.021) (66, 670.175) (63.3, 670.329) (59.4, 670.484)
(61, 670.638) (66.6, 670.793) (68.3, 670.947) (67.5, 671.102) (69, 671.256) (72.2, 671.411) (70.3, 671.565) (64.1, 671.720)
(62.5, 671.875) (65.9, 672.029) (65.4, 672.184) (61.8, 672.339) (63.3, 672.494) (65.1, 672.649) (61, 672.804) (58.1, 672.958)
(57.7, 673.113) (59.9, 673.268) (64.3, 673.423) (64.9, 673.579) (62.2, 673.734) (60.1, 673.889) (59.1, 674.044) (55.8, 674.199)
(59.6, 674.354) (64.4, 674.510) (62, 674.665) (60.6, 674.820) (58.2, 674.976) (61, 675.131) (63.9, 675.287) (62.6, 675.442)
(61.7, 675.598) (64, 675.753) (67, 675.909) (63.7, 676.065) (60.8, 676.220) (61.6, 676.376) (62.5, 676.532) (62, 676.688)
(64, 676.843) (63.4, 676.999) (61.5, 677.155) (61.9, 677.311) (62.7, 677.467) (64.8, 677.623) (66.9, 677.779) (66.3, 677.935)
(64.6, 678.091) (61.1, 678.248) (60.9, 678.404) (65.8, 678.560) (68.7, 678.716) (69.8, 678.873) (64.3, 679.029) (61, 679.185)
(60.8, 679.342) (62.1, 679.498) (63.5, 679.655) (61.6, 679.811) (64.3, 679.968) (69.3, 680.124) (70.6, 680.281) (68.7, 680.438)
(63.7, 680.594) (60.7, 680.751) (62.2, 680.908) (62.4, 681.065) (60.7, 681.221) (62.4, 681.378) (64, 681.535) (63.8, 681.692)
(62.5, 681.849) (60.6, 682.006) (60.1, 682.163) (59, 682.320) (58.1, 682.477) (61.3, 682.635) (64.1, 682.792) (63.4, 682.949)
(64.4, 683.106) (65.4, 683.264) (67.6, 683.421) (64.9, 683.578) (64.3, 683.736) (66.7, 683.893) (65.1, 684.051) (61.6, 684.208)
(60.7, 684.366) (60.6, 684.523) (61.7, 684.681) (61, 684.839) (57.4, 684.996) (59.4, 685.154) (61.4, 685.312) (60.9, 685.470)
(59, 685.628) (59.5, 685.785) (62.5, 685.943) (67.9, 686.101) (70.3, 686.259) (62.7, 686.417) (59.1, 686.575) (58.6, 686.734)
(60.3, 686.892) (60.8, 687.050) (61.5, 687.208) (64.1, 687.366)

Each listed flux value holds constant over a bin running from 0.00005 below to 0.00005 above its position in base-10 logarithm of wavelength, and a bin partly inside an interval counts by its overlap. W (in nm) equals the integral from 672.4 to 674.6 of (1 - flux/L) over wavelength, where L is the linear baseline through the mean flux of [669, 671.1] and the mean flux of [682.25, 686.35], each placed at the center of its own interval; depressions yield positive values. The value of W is 0.07 nm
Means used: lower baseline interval 63.5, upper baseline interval 62.6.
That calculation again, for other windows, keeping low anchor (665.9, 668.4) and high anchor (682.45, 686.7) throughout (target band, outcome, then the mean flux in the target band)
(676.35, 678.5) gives 0.00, 63.2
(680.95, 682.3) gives 0.02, 62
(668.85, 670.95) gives 0.03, 63.1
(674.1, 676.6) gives 0.07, 61.8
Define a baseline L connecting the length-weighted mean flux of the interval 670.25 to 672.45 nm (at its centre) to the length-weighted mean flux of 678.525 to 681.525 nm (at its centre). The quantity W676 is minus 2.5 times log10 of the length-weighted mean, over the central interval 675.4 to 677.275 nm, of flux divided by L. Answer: 0.03 mag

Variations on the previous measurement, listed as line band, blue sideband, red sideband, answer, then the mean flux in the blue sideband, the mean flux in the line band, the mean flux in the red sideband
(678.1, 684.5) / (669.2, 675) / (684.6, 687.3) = -0.03 mag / 63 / 63.5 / 61.4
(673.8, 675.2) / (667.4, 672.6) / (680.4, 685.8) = 0.06 mag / 63.8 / 60.1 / 62.3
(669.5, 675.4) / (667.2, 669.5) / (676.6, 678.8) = 0.00 mag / 62.8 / 63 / 63.9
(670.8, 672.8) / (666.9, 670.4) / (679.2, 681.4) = -0.05 mag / 62.8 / 66.1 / 63.7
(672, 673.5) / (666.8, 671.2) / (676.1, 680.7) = 0.02 mag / 63.2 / 62.1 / 64.1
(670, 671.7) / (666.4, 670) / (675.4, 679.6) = -0.05 mag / 63.2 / 66.2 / 63.6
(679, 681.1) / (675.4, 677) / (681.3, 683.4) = -0.02 mag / 63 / 64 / 62.4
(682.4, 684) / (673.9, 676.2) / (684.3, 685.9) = -0.06 mag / 61.6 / 64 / 60.2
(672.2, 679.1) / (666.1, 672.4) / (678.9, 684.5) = 0.02 mag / 64.3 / 62.7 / 63.4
